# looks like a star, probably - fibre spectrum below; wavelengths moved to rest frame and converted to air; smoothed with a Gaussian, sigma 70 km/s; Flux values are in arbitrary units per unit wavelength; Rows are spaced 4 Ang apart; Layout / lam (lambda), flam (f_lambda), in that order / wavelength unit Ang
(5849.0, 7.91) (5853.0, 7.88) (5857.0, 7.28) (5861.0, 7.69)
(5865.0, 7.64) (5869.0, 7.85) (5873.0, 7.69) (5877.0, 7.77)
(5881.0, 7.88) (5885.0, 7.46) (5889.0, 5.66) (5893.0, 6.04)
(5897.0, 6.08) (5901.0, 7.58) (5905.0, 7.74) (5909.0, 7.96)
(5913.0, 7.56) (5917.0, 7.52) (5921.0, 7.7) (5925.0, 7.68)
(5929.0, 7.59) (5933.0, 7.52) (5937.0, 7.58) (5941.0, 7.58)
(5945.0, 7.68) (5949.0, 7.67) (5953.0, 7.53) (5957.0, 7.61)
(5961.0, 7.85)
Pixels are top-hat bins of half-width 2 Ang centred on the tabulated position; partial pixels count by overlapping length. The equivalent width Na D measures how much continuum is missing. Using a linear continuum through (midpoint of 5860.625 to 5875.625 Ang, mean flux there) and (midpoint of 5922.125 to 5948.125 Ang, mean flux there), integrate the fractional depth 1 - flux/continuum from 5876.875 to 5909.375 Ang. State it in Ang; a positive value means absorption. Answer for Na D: 2.7 Ang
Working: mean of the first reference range 7.72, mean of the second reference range 7.61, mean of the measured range 7.05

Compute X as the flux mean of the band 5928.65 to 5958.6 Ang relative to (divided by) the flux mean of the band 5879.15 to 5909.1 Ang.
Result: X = 1.09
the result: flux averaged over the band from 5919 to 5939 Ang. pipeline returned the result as 7.61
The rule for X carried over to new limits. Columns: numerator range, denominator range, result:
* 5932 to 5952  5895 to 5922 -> 1.02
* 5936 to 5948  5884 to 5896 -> 1.22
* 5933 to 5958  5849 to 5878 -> 0.99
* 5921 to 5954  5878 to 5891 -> 1.08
